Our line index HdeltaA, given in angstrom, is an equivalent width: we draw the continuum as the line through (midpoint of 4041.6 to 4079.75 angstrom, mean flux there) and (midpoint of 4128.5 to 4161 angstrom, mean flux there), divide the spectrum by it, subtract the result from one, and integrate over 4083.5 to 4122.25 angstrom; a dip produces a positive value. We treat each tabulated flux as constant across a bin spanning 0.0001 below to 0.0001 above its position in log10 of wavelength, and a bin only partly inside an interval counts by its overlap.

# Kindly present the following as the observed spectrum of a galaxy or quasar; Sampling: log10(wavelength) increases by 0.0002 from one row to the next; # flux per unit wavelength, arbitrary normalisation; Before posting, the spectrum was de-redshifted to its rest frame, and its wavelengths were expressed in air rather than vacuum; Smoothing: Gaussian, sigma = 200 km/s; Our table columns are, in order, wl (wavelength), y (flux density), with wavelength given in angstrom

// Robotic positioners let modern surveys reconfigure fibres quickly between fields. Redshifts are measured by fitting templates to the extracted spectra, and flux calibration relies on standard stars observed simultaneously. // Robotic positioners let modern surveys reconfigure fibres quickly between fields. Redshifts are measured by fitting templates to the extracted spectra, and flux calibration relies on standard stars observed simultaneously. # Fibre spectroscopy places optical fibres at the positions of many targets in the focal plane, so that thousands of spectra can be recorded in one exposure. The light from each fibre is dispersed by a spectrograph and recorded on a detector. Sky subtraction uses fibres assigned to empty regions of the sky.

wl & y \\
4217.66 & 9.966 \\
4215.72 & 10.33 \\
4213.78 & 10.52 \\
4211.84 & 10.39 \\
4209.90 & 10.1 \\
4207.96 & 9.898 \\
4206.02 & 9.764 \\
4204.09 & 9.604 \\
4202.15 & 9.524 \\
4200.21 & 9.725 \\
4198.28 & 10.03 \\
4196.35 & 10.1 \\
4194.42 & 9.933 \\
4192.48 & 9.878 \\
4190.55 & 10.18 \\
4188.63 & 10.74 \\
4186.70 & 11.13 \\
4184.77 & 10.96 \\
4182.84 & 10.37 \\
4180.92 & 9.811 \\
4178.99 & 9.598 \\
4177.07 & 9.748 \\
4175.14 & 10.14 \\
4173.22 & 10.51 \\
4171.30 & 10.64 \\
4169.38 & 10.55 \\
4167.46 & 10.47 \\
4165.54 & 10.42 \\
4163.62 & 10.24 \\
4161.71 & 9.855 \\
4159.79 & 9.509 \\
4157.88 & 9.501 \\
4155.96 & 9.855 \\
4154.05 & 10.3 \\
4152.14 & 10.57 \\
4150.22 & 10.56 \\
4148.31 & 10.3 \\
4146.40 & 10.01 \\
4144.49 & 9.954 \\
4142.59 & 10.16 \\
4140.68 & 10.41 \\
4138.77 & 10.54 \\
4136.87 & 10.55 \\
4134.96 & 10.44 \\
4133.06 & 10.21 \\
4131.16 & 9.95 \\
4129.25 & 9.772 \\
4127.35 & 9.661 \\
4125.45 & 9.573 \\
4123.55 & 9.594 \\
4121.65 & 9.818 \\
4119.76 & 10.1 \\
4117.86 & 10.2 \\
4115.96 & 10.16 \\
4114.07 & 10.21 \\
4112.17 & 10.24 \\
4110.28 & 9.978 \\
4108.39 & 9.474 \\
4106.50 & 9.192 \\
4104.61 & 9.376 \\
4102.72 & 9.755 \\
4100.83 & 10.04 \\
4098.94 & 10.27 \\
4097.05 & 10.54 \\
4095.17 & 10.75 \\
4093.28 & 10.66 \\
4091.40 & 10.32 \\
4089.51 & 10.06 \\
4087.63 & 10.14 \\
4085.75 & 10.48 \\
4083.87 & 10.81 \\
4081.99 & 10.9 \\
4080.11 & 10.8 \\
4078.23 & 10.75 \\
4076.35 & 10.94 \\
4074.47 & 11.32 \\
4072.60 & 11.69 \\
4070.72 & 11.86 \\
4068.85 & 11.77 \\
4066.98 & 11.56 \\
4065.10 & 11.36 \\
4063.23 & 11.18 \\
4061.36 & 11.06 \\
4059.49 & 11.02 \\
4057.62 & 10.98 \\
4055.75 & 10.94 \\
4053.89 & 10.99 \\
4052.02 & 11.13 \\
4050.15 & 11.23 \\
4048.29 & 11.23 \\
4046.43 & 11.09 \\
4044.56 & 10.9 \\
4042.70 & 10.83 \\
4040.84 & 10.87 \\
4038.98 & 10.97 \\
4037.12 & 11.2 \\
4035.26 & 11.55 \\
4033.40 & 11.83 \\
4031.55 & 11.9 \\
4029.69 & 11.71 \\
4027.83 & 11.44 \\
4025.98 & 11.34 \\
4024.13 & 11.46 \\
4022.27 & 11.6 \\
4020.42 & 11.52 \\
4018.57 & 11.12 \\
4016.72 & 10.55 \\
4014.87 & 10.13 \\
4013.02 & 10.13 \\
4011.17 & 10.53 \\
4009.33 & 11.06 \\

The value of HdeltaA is 2.0 angstrom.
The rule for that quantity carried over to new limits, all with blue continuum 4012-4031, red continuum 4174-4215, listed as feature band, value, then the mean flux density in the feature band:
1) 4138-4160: 0.45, 10.2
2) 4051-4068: -0.39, 11.1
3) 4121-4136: 0.86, 9.88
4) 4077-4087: 0.02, 10.7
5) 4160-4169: 0.06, 10.2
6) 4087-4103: 0.56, 10.3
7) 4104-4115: 0.87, 9.76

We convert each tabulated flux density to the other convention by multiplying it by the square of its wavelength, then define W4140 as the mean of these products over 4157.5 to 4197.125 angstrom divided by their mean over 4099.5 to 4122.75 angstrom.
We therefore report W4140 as 1.1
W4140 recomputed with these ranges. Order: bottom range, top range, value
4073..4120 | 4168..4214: 1.03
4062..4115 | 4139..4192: 1.00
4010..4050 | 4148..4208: 0.98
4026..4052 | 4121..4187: 0.95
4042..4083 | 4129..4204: 0.96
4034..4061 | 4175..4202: 0.98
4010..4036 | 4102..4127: 0.92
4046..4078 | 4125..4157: 0.94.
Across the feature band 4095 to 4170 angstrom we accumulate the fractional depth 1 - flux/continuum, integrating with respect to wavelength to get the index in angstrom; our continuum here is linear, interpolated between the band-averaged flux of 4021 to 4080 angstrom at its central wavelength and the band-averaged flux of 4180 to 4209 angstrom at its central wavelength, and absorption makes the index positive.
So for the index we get 3.8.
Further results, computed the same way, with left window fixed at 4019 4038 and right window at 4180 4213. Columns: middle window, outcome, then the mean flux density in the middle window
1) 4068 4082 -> -0.15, 11.3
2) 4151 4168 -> 0.59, 10.1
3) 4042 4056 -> 0.39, 11.1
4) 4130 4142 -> 0.34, 10.3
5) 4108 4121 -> 0.90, 10.1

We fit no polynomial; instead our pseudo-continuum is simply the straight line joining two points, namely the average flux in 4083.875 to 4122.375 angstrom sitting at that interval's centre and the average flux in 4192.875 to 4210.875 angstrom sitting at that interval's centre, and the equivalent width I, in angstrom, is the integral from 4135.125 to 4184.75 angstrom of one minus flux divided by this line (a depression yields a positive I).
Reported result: -1.2 angstrom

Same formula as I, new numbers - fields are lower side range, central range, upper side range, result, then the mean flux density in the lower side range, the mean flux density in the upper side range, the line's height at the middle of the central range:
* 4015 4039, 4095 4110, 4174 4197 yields 1.3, 11.4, 10.2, 10.8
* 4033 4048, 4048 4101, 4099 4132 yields -1.9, 11.1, 9.84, 10.5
